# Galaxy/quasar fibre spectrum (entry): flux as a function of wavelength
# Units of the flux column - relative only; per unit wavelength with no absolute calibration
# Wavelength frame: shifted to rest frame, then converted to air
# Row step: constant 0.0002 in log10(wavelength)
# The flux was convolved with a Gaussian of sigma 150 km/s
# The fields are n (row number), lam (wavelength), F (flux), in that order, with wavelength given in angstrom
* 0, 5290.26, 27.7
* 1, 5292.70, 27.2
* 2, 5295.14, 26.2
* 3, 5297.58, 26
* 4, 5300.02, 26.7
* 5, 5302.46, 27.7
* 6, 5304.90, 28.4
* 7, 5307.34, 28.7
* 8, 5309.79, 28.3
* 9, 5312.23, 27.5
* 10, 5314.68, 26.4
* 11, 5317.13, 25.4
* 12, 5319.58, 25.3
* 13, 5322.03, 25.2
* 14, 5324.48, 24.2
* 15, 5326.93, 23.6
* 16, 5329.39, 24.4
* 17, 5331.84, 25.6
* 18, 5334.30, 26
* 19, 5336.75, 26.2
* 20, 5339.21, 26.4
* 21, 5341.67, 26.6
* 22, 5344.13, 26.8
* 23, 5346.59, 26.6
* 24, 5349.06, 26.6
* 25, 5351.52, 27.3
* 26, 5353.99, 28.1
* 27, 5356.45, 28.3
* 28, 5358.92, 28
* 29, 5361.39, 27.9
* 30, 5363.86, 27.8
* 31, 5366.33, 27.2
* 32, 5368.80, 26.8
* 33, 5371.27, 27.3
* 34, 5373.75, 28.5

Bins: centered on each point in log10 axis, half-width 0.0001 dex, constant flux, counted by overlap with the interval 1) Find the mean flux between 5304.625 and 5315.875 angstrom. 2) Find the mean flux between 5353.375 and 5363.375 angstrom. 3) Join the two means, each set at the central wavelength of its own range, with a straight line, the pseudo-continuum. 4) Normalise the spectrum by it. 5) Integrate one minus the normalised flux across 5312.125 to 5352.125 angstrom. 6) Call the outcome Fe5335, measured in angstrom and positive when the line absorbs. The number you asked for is 3.0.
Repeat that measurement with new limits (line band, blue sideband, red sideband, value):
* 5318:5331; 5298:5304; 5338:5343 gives 1.05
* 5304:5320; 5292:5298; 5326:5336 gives -0.89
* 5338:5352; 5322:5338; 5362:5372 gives -0.39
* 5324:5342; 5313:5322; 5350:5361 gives 0.84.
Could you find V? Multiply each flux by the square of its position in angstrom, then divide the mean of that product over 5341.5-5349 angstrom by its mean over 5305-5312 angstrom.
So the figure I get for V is 0.95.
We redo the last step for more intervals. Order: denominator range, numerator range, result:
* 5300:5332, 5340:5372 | 1.06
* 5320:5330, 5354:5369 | 1.15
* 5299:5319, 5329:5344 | 0.96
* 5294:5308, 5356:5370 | 1.04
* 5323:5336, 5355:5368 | 1.13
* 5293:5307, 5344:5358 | 1.03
